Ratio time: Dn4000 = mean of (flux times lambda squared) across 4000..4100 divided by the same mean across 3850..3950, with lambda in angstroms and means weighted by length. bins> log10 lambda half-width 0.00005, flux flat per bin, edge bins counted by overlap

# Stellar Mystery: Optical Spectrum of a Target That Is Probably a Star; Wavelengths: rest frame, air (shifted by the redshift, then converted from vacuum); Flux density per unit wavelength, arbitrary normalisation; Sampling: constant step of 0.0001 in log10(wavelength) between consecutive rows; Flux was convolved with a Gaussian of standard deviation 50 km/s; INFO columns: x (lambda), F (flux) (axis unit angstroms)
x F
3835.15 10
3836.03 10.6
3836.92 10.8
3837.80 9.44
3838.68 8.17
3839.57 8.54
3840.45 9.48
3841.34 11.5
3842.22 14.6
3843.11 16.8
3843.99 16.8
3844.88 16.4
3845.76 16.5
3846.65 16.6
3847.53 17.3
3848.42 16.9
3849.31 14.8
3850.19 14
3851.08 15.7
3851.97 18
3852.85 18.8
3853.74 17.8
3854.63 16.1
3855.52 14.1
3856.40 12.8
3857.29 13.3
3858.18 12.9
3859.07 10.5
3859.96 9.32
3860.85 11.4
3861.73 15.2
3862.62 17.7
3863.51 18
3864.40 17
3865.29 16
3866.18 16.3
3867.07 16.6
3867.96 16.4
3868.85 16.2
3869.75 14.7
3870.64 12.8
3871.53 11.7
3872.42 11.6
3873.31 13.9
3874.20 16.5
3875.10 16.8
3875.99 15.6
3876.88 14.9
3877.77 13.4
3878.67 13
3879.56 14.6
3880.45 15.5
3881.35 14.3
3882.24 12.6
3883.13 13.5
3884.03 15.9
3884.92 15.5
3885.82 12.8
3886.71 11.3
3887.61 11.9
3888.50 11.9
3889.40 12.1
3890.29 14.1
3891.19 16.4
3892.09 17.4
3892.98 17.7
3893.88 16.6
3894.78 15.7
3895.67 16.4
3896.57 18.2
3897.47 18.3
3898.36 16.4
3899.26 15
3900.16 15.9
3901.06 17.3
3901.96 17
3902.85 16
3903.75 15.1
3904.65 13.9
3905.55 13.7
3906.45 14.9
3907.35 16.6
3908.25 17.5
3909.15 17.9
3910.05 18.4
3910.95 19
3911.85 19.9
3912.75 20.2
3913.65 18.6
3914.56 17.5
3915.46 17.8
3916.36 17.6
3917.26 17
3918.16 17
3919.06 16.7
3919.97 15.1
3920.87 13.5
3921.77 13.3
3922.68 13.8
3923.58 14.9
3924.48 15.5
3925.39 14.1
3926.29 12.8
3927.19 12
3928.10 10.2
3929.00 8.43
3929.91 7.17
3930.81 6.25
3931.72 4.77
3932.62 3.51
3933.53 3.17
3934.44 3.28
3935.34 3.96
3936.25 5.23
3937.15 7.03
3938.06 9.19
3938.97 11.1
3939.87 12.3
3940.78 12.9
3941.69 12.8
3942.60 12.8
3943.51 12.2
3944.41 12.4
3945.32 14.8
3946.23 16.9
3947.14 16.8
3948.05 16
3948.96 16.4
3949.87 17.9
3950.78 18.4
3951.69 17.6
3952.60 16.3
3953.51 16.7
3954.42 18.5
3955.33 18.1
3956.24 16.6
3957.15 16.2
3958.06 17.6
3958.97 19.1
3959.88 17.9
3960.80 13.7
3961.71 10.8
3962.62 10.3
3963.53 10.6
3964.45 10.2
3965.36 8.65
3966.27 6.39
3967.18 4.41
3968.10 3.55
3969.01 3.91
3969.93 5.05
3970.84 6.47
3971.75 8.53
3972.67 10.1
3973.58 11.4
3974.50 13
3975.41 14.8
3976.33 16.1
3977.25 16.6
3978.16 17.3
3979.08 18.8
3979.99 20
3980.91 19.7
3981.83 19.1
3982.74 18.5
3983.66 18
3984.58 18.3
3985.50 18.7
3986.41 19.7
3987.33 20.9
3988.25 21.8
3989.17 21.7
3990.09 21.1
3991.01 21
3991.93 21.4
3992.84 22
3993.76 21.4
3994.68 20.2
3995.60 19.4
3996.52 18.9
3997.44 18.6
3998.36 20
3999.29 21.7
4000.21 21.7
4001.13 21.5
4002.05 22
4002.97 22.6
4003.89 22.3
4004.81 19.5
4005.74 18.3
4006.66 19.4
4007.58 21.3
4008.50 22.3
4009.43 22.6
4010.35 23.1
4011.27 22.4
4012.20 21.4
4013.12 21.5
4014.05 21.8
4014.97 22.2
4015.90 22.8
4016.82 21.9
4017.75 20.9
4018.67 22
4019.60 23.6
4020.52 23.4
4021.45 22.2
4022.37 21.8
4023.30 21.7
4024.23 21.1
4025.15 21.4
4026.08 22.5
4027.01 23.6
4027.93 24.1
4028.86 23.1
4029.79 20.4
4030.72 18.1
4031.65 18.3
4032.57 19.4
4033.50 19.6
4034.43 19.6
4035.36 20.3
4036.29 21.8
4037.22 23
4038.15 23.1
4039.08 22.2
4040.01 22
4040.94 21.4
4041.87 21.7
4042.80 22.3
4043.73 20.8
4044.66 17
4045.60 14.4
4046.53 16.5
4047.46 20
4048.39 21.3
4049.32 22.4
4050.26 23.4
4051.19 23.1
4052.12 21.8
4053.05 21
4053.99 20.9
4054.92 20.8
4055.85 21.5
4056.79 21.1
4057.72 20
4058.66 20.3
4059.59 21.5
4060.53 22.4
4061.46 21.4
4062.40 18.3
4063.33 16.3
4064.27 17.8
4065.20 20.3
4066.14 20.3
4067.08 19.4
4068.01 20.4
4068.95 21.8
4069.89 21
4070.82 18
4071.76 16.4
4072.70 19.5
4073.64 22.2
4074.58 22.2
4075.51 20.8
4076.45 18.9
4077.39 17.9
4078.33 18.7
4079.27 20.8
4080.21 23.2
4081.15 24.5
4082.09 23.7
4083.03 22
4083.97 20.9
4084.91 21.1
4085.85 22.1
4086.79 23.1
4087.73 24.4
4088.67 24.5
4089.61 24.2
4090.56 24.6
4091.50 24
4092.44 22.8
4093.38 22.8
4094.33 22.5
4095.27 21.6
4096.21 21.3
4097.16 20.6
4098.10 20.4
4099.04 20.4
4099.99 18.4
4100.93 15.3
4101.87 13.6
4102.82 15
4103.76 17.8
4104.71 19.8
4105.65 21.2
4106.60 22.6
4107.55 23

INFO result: 1.62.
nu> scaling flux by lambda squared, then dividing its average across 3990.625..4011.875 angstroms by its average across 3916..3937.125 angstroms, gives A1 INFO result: 2.0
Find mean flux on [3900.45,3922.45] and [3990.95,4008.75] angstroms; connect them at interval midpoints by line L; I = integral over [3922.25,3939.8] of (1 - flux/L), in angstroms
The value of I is 8.7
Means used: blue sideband 16.7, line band 8.83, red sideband 20.8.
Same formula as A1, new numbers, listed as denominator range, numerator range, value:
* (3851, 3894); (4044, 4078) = 1.51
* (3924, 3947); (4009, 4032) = 2.31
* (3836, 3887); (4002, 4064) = 1.61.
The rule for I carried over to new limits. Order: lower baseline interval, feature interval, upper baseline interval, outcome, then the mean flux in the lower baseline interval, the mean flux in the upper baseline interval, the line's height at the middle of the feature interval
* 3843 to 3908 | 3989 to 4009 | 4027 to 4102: -2.06 angstroms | 15.1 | 20.9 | 18.9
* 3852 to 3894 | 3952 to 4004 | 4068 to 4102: 4.78 angstroms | 14.6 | 21.2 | 17.9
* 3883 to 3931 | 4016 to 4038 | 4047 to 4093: -2.12 angstroms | 15.2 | 21.2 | 19.6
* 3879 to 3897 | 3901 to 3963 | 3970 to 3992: 6.67 angstroms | 14.7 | 16.9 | 15.8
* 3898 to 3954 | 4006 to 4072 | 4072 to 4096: -4.51 angstroms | 13.8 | 22.1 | 19.7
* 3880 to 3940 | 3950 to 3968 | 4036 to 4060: 2.56 angstroms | 13.8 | 21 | 16.4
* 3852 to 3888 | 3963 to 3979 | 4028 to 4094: 7.06 angstroms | 14.5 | 21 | 17.9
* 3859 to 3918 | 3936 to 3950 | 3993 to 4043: 3.97 angstroms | 15.5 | 21.4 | 18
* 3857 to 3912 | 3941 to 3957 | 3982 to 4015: 2.12 angstroms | 15.1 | 20.8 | 18.3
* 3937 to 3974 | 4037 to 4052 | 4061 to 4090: -1.74 angstroms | 12.7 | 20.8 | 18.7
